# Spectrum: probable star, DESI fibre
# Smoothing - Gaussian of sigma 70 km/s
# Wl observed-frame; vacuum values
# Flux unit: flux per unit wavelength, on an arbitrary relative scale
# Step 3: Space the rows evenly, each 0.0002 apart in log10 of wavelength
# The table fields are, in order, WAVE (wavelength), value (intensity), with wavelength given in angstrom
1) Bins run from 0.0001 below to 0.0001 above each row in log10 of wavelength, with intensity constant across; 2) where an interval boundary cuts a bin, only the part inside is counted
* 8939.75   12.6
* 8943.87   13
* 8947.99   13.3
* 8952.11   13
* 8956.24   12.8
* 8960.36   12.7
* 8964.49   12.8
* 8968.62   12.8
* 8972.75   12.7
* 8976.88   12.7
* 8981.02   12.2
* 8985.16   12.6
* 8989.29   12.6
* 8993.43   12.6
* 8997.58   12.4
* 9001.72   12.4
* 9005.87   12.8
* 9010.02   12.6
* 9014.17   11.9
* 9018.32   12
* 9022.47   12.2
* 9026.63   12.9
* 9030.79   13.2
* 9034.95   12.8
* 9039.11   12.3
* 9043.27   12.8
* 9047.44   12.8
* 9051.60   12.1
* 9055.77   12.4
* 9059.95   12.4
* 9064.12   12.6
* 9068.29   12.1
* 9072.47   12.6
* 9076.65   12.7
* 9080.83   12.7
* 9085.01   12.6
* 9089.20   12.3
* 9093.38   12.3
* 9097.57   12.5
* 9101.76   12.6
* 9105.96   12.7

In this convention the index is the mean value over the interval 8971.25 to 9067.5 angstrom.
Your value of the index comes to 12.5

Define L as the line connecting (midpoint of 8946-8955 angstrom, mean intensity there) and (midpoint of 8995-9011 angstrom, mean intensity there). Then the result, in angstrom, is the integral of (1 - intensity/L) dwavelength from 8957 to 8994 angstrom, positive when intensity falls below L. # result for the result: 0.57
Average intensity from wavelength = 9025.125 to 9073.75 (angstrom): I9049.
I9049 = 12.6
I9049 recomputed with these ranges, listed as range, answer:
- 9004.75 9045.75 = 12.5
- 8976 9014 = 12.5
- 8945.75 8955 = 13.1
